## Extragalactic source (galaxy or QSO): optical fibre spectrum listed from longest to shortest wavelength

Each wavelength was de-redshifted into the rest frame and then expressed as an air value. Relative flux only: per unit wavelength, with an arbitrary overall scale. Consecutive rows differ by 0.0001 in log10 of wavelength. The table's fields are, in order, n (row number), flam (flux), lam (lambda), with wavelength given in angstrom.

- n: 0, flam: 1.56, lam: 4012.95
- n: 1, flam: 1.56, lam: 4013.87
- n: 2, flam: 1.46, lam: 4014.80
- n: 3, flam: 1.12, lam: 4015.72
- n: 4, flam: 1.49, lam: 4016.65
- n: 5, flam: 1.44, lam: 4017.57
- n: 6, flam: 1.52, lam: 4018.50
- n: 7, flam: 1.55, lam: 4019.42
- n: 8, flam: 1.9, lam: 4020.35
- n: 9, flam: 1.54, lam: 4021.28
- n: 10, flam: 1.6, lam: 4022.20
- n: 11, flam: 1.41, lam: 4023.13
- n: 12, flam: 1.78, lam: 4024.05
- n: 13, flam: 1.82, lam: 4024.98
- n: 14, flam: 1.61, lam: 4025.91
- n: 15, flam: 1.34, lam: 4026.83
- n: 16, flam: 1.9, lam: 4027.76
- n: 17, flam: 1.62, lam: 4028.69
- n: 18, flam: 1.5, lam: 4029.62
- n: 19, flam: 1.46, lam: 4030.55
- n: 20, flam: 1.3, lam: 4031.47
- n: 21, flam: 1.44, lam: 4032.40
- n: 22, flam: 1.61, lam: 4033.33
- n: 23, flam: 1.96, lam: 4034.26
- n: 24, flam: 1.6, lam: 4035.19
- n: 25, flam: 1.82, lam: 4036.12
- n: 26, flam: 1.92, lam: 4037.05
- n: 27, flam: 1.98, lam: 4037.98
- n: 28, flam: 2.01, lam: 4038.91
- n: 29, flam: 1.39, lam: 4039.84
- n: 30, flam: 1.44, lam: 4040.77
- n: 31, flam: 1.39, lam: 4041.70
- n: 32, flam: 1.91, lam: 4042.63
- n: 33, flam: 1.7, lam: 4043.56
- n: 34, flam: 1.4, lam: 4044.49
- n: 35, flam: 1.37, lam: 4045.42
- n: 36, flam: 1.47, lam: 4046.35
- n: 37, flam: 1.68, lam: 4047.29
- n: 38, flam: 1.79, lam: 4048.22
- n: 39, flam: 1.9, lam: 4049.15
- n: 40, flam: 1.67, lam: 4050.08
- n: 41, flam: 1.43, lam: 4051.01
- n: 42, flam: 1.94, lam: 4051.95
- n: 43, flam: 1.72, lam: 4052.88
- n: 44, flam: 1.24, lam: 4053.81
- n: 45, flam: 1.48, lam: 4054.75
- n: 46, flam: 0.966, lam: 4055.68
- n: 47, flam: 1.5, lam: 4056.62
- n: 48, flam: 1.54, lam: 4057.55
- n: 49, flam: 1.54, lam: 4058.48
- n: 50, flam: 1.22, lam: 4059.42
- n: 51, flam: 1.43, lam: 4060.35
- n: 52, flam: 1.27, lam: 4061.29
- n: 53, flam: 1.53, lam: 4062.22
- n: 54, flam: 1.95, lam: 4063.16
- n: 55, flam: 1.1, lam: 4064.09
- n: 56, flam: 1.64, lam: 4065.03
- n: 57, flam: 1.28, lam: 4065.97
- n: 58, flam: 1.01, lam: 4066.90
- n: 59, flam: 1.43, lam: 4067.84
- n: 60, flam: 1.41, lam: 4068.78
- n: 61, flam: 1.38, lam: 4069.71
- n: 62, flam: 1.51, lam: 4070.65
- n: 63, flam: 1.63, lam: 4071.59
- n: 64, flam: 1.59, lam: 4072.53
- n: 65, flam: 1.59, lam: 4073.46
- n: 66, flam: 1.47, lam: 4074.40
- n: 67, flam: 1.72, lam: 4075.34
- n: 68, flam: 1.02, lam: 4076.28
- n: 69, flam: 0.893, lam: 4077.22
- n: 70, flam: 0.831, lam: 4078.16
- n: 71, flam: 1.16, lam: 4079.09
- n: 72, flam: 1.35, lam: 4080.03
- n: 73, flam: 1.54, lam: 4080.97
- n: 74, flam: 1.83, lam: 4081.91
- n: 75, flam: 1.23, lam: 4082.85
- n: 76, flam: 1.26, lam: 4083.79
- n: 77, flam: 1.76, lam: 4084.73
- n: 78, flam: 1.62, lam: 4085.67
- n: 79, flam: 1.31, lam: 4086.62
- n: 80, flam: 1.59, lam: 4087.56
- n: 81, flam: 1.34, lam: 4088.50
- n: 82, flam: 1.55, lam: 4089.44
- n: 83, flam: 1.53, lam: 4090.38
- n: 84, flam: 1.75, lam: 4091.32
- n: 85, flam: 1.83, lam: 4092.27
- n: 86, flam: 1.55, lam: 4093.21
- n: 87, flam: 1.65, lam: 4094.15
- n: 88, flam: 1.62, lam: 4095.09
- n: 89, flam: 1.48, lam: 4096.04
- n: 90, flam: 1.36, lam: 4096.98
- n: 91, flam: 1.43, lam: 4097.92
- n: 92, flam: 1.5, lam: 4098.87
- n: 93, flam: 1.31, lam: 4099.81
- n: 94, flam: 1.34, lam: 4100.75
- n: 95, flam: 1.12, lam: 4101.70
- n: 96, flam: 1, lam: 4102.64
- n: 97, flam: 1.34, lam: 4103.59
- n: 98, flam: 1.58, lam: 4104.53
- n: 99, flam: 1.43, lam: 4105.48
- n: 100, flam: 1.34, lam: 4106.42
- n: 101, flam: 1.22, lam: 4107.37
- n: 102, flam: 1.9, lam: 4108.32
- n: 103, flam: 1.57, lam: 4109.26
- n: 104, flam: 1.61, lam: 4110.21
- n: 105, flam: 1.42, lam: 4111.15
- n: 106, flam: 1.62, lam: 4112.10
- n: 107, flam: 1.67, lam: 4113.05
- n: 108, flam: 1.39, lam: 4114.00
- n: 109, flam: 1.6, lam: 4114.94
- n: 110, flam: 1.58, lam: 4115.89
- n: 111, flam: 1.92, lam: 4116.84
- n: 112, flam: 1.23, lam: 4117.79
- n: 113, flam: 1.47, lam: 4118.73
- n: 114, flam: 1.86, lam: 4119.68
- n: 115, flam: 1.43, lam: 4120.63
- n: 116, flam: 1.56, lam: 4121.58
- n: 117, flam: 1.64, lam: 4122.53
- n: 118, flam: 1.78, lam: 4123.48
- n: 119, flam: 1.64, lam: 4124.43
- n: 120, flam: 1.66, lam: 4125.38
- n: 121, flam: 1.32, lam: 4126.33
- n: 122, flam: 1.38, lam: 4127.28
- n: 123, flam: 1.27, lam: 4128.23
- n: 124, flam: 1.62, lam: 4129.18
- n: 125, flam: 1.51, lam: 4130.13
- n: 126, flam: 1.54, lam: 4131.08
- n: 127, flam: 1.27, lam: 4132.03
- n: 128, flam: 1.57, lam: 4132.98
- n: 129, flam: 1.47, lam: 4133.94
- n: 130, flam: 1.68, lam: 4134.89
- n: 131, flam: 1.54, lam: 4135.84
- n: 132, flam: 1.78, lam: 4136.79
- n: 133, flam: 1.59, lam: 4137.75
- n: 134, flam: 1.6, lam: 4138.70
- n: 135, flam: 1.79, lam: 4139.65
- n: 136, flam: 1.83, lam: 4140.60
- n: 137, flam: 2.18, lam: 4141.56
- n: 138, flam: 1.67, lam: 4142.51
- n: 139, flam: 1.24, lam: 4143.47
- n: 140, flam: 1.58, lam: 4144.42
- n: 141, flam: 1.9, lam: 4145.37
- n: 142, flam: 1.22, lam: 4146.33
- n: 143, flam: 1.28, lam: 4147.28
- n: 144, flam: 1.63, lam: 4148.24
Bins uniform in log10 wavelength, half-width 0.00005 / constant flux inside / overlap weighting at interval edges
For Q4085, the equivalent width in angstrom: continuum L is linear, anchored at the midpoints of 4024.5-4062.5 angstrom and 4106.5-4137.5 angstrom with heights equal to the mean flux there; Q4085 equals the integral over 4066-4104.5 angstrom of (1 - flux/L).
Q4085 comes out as 3.5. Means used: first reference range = 1.58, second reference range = 1.55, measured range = 1.42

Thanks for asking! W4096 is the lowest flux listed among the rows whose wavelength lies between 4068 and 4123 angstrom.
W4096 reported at 0.831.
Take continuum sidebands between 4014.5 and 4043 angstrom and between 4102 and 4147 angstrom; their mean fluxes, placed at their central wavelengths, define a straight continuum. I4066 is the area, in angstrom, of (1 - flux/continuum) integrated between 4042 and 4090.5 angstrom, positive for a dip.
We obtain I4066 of 3.7 angstrom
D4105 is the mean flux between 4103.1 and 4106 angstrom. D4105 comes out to 1.45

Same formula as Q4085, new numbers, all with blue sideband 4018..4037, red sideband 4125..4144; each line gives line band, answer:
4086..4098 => 0.4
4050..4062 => 1.2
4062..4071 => 1.0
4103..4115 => 0.6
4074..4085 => 1.8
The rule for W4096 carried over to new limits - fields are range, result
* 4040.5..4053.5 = 1.37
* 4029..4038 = 1.3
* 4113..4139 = 1.23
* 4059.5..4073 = 1.01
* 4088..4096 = 1.34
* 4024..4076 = 0.966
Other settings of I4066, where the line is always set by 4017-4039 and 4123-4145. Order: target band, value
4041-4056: 0.59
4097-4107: 1.66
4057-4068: 1.45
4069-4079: 1.63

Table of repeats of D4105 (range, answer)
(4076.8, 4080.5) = 1.06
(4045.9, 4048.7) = 1.65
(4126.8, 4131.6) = 1.46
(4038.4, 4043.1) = 1.63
